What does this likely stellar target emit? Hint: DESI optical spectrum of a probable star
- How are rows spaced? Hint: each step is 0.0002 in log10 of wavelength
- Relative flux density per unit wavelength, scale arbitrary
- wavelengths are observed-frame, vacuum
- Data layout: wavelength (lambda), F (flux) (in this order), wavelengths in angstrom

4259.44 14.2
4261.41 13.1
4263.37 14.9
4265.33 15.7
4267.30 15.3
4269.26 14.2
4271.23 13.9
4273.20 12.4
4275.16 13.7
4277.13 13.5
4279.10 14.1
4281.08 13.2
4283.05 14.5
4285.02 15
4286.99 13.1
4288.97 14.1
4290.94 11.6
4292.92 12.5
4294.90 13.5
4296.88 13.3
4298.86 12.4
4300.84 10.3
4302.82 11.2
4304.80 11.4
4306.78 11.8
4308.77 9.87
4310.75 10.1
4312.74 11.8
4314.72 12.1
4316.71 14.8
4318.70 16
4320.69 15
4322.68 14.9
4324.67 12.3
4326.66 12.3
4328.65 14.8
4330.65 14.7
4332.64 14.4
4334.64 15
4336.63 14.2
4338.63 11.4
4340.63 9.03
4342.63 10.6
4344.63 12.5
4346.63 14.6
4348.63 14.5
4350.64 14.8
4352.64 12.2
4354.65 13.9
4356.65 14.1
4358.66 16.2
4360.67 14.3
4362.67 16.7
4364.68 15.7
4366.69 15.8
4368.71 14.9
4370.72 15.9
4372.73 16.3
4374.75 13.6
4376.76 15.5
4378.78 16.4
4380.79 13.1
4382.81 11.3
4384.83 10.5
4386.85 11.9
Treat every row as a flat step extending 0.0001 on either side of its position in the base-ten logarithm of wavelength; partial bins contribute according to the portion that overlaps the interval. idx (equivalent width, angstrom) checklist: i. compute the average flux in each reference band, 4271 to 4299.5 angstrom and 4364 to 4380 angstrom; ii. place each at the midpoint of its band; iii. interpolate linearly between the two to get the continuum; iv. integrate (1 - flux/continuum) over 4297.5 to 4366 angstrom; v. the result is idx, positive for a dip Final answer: 6.0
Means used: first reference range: 13.4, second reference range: 15.5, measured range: 13.3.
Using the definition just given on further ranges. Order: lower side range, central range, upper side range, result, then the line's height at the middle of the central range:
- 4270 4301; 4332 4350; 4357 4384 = 1.8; 14.4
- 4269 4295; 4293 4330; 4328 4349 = 1.8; 13.3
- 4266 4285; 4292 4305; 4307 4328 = 1.2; 13.4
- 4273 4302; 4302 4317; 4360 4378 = 2.5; 13.8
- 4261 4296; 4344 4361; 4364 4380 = 1.1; 15.1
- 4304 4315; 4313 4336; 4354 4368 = -3.4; 12.3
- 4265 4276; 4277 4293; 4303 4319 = -0.2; 13.4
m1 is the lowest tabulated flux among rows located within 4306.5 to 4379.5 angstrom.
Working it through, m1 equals 9.03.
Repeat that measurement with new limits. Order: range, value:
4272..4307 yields 10.3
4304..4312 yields 9.87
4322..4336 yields 12.3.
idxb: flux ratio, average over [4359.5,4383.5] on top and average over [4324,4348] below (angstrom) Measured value 1.2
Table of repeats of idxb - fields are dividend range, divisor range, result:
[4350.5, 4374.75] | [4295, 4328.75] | 1.19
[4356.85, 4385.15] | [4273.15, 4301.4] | 1.12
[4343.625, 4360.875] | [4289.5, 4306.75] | 1.17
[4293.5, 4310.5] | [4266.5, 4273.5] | 0.83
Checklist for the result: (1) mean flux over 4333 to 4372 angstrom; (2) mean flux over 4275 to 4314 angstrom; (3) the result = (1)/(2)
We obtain 1.1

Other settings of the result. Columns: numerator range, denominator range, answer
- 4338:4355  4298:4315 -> 1.13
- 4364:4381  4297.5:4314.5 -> 1.37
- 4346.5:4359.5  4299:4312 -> 1.31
